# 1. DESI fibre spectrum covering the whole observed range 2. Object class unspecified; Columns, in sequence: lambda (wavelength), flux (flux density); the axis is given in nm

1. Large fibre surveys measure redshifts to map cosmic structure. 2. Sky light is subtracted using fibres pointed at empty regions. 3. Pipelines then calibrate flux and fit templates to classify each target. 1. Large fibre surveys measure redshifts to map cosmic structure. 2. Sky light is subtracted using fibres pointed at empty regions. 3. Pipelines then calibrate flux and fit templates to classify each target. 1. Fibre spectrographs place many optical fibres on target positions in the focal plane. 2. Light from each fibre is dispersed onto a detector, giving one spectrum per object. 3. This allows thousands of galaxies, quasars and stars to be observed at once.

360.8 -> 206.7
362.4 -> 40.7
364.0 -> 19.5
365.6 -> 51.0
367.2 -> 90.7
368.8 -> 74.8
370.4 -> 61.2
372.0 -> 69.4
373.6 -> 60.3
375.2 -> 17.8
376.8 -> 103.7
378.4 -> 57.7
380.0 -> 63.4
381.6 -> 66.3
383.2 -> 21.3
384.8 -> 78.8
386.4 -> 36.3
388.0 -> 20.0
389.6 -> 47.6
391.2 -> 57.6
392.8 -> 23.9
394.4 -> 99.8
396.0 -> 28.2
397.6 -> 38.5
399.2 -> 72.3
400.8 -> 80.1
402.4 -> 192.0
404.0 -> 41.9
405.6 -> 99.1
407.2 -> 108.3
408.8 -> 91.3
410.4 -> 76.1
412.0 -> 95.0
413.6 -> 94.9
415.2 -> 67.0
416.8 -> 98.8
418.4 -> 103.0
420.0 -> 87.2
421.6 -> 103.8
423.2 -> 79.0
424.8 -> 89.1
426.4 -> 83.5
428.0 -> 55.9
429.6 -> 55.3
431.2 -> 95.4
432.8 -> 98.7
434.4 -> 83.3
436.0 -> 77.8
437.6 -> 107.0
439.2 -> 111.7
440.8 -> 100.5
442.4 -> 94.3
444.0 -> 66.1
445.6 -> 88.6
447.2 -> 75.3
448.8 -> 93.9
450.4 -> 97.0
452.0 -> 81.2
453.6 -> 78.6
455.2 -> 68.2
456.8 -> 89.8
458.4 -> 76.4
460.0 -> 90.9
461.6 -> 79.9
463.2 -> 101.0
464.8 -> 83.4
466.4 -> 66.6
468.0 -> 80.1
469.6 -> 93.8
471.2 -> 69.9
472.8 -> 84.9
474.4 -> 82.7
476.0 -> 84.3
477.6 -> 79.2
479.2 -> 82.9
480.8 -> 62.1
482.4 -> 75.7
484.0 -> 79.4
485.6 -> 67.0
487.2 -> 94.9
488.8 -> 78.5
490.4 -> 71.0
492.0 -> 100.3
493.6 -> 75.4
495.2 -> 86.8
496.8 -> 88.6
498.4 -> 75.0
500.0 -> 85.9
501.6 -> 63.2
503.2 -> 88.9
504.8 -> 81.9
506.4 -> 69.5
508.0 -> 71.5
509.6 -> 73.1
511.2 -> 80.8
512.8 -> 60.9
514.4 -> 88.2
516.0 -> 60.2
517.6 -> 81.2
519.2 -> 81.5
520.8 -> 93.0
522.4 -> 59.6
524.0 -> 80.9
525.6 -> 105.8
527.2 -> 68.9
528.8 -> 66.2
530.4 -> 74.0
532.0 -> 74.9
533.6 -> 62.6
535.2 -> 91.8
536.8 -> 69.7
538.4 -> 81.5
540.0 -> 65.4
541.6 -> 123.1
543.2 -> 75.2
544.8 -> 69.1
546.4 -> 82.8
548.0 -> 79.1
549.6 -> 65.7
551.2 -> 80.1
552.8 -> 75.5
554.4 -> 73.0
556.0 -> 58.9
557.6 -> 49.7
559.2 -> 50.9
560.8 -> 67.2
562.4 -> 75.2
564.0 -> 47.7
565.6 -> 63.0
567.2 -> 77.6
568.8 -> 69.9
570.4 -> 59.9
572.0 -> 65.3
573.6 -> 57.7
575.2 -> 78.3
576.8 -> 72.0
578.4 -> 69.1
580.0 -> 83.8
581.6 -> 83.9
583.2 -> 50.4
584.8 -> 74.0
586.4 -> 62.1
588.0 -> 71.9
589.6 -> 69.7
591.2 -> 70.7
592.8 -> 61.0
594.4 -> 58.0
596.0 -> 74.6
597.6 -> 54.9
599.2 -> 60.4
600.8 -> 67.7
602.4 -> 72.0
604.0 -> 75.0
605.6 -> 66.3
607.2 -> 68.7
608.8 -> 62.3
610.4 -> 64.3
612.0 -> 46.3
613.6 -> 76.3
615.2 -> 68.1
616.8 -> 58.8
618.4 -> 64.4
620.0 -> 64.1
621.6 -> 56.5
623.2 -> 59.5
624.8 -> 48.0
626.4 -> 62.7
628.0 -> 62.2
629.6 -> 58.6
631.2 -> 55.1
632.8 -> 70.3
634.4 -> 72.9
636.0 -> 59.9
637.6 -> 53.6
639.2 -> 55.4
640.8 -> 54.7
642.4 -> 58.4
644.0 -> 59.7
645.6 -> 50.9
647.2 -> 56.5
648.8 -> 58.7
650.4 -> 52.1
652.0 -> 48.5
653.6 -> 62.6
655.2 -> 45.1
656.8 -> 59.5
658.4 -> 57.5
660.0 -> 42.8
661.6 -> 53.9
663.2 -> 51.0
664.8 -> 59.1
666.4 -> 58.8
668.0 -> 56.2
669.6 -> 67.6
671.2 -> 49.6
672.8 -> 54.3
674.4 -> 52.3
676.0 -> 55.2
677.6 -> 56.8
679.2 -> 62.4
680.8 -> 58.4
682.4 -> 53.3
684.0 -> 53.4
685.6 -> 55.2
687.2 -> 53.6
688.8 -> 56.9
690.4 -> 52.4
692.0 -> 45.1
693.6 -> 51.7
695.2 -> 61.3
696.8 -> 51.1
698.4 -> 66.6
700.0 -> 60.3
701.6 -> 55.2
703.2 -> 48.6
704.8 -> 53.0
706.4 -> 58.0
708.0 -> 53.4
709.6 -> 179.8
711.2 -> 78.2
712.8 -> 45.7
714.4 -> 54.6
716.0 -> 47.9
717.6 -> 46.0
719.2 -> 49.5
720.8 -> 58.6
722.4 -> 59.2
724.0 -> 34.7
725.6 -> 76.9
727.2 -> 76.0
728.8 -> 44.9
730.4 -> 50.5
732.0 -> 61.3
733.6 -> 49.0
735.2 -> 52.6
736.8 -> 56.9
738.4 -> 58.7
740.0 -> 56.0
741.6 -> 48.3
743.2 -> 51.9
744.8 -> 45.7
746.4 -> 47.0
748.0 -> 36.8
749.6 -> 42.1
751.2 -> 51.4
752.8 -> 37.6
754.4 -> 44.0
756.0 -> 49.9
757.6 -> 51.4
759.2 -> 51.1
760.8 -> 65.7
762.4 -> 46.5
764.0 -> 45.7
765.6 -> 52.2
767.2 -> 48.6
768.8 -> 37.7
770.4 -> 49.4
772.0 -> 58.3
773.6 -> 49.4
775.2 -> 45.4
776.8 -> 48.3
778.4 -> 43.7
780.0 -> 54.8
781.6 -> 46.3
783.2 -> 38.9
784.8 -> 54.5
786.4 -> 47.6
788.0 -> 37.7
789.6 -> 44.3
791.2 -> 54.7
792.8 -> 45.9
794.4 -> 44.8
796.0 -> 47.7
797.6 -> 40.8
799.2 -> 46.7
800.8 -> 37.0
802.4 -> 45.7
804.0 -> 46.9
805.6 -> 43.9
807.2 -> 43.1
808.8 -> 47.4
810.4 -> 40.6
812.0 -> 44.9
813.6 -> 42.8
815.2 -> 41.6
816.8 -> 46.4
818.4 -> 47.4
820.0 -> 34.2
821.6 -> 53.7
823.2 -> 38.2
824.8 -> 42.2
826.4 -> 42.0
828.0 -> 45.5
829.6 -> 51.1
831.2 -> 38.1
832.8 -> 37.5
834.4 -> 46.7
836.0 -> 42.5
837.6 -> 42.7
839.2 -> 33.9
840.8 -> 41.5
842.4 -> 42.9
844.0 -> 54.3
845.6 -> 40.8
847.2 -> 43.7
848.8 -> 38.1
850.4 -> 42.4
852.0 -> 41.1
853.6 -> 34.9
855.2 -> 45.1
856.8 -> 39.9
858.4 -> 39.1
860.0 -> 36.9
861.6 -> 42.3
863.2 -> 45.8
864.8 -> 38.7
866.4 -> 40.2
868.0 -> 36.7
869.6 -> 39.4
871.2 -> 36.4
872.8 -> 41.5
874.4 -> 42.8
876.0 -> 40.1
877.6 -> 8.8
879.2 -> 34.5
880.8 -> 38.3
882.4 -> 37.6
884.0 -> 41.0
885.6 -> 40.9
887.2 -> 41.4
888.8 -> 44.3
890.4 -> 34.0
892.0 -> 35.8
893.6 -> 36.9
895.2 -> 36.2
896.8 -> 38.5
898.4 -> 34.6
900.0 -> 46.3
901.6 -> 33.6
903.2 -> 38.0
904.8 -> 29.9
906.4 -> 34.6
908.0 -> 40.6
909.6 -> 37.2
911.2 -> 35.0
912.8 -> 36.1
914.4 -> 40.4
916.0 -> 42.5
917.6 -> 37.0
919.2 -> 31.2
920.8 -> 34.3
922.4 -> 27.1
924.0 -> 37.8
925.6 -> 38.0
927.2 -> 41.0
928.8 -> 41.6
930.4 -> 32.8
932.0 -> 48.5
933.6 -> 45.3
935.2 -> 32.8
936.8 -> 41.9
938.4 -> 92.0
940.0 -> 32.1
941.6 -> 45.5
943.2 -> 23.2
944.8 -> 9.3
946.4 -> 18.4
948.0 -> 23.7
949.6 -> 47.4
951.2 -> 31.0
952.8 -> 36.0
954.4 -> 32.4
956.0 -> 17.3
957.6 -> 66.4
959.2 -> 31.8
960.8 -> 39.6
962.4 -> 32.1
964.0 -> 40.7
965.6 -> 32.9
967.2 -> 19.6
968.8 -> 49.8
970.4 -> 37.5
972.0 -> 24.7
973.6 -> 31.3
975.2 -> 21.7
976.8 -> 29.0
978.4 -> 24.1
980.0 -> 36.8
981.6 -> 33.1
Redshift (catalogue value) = 0.08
